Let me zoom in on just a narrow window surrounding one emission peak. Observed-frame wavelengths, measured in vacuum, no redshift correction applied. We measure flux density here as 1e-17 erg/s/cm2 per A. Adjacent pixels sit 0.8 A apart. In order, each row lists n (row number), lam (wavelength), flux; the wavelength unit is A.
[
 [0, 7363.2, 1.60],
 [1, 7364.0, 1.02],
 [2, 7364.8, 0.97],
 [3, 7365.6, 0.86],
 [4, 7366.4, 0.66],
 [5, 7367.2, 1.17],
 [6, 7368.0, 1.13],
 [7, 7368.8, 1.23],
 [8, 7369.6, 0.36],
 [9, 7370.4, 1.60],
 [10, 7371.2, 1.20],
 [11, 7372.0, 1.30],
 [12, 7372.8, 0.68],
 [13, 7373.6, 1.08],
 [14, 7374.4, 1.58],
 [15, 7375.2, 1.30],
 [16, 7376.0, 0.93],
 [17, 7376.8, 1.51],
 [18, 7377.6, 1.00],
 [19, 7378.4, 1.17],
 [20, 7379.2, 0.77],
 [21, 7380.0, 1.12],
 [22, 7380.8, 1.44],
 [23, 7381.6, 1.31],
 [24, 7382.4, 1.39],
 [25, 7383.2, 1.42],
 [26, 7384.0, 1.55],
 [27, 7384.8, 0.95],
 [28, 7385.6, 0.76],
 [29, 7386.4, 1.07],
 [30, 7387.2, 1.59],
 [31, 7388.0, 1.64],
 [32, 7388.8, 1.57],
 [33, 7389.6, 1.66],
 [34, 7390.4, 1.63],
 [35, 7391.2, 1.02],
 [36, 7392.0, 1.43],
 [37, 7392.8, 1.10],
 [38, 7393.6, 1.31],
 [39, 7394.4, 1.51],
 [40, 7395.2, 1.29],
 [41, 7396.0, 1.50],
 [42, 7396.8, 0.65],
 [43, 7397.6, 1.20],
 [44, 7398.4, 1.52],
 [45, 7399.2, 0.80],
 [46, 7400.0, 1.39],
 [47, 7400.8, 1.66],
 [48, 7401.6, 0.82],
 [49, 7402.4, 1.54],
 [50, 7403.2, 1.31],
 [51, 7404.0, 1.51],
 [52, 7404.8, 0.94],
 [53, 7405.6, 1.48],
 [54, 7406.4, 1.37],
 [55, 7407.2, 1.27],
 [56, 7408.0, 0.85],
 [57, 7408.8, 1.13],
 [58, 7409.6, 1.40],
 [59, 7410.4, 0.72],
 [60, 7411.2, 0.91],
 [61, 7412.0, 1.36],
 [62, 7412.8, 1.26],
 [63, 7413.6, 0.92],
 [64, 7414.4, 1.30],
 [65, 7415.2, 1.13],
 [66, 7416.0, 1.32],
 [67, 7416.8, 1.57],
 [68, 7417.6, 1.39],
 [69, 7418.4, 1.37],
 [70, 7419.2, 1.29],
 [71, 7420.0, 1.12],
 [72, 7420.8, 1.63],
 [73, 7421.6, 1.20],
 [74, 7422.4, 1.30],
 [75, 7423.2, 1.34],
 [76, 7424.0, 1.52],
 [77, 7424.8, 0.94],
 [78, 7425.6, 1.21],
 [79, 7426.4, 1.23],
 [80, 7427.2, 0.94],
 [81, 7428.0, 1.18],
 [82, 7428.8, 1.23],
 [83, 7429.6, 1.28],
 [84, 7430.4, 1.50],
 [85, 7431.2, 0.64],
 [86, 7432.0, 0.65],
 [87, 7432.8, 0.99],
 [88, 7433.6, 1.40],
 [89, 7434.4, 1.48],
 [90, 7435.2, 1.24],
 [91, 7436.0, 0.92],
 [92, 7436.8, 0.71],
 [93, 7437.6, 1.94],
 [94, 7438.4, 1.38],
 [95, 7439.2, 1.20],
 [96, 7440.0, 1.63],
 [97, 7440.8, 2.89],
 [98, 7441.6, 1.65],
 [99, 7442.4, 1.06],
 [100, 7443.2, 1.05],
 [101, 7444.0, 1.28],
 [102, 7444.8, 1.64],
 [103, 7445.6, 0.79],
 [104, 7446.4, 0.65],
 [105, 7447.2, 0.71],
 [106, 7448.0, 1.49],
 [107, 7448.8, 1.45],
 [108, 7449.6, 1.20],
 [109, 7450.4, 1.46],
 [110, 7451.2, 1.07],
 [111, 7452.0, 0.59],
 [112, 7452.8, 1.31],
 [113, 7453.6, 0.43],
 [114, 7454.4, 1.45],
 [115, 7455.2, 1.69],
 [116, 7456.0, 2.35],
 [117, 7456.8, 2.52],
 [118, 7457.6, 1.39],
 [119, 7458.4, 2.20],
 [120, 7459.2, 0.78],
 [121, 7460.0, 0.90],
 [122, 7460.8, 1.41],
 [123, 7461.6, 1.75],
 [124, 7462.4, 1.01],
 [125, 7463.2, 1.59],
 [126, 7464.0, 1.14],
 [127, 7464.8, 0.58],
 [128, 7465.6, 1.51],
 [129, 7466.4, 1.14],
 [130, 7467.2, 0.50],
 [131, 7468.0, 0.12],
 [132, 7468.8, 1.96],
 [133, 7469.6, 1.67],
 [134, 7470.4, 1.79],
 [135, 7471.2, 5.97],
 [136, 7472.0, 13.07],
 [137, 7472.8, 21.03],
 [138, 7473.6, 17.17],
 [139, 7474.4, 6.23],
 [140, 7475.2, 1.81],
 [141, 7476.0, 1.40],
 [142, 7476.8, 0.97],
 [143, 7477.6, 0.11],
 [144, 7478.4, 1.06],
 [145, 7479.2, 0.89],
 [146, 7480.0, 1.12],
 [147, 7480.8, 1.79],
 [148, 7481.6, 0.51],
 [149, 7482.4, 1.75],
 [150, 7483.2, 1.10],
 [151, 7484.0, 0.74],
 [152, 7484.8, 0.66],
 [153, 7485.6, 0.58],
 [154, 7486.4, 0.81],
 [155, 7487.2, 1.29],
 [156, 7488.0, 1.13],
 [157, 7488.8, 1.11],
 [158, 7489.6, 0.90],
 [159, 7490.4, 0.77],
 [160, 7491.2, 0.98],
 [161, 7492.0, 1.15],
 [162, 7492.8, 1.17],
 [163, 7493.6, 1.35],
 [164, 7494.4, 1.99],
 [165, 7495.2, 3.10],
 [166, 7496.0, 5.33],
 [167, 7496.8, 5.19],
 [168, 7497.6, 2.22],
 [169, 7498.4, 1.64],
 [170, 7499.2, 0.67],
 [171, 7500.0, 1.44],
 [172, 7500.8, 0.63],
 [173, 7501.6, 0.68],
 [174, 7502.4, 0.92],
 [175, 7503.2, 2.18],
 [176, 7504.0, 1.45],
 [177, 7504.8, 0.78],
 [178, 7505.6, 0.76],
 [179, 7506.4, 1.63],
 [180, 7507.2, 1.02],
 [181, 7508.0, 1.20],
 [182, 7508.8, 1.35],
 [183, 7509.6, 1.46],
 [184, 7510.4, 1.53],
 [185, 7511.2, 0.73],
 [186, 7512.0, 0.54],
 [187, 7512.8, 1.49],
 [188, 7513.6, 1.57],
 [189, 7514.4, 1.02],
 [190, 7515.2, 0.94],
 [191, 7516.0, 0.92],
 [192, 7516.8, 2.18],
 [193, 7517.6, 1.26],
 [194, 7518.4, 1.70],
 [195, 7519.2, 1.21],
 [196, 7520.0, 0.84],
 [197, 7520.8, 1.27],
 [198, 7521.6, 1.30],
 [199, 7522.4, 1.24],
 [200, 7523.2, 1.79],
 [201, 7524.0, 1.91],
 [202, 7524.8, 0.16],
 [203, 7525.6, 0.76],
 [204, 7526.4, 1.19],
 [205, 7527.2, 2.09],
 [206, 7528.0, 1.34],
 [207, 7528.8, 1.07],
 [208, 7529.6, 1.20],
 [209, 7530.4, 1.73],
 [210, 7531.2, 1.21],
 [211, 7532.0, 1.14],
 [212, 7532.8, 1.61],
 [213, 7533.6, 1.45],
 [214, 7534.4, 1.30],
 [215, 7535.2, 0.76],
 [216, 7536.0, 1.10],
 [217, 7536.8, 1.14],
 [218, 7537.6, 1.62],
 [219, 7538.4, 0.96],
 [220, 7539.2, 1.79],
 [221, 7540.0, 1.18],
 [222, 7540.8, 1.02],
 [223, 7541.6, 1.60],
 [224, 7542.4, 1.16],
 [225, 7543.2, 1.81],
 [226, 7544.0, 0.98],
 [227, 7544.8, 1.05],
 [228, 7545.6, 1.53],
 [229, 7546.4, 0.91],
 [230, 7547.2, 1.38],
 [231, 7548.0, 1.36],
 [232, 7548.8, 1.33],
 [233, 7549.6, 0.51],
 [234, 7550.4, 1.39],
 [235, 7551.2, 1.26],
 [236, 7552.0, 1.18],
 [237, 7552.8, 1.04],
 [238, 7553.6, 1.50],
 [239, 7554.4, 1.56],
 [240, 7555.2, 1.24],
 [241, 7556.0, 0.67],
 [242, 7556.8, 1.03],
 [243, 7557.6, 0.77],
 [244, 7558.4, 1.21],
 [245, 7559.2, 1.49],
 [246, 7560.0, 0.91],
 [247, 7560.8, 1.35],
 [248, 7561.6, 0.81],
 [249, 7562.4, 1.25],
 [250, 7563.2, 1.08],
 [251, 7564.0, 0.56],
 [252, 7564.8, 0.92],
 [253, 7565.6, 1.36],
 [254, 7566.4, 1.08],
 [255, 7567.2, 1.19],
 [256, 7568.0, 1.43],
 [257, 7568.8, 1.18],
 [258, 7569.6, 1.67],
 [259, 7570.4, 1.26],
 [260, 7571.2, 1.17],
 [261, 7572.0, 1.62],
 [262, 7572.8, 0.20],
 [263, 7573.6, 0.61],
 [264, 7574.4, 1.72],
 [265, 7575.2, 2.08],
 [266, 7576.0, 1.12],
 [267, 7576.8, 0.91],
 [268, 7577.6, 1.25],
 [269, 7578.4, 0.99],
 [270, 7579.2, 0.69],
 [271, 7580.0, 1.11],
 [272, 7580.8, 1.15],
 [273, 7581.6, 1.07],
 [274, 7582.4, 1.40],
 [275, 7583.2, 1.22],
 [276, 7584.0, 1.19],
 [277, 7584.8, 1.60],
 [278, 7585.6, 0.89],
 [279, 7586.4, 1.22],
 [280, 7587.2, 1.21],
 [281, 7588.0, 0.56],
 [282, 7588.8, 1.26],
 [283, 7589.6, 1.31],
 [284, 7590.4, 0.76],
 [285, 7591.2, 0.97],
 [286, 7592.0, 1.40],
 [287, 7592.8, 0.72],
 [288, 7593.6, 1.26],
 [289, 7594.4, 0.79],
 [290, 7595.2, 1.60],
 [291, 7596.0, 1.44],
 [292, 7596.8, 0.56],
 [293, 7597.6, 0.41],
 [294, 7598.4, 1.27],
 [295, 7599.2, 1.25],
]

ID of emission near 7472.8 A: Halpha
